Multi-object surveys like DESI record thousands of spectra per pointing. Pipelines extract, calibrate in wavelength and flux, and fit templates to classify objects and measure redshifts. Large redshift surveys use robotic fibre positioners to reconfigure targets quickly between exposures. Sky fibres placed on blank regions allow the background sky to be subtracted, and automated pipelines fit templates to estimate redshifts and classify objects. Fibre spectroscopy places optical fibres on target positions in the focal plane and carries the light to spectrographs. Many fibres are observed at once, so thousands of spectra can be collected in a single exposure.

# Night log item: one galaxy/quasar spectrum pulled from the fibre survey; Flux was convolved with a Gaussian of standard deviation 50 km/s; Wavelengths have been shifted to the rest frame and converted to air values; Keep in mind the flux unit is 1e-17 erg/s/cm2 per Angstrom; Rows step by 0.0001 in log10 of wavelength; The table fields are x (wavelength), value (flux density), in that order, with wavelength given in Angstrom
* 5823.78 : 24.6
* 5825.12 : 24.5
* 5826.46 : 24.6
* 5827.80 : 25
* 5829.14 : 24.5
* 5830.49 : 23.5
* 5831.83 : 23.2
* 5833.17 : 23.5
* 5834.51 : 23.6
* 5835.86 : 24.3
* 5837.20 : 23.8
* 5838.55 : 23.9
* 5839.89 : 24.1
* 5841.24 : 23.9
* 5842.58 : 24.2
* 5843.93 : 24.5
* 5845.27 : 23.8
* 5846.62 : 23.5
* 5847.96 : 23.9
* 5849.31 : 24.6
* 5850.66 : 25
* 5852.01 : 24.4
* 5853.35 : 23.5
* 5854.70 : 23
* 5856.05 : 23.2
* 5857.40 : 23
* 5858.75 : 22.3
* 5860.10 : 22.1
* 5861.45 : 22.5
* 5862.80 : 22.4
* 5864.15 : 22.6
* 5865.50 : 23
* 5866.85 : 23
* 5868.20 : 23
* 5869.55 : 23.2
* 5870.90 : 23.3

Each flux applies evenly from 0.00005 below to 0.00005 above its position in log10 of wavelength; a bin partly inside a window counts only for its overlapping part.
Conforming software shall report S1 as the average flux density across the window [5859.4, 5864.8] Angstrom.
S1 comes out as 22.4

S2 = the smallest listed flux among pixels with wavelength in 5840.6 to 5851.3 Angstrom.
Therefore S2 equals 23.5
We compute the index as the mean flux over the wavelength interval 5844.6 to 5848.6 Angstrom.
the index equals 23.8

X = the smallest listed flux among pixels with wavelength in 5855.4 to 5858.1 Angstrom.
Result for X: 23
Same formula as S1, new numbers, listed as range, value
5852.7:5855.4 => 23.2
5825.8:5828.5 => 24.8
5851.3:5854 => 24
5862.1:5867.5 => 22.8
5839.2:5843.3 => 24.1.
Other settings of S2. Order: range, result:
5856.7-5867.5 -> 22.1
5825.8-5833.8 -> 23.2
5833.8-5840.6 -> 23.6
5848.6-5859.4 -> 22.3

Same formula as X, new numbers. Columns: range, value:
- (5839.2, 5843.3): 23.9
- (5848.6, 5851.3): 24.6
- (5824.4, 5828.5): 24.5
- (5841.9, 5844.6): 24.2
